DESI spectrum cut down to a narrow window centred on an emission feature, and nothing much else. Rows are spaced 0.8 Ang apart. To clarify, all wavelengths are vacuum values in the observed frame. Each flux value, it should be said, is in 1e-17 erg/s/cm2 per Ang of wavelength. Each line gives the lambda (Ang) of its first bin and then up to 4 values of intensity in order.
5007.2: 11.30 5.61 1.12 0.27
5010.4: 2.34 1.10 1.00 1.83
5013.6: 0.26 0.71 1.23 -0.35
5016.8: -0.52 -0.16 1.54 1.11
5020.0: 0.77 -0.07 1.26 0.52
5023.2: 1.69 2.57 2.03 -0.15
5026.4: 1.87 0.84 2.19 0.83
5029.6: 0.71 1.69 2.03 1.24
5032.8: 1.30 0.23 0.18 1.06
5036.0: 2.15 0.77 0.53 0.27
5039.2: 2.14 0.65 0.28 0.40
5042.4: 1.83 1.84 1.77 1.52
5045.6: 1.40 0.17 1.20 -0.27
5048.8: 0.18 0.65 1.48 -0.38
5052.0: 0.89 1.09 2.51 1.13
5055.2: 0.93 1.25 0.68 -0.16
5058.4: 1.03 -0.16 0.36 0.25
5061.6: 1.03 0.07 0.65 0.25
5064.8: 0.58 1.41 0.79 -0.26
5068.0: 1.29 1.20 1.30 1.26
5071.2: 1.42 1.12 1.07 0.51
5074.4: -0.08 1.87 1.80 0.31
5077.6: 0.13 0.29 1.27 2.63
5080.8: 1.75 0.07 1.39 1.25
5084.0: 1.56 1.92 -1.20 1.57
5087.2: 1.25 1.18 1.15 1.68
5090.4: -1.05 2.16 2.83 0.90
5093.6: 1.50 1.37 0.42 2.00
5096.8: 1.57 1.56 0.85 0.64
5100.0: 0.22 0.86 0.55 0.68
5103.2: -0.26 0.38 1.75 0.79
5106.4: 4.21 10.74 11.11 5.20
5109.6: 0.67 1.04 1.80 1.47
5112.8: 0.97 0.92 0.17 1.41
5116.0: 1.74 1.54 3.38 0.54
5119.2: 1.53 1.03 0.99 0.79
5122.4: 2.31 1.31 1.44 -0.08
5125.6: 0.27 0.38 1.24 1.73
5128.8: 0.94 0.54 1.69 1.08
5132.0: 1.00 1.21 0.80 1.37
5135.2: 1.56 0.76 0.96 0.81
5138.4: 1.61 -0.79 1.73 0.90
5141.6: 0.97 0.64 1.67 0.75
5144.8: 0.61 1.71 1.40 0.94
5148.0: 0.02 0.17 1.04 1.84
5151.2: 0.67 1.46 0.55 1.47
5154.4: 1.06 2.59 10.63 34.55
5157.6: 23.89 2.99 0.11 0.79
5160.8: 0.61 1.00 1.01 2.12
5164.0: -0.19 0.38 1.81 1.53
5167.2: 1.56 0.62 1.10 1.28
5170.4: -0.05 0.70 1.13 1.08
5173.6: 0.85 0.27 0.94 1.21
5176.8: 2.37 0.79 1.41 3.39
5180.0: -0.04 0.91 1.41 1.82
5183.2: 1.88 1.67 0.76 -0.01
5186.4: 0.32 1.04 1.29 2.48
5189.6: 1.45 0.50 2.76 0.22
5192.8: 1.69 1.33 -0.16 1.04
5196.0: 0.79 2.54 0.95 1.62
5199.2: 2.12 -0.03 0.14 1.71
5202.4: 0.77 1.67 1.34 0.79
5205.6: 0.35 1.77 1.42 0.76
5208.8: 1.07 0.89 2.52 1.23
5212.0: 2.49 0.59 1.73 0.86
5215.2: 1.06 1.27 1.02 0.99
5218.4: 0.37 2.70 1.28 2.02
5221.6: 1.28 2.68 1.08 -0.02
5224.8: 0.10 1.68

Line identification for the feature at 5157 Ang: [O III]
